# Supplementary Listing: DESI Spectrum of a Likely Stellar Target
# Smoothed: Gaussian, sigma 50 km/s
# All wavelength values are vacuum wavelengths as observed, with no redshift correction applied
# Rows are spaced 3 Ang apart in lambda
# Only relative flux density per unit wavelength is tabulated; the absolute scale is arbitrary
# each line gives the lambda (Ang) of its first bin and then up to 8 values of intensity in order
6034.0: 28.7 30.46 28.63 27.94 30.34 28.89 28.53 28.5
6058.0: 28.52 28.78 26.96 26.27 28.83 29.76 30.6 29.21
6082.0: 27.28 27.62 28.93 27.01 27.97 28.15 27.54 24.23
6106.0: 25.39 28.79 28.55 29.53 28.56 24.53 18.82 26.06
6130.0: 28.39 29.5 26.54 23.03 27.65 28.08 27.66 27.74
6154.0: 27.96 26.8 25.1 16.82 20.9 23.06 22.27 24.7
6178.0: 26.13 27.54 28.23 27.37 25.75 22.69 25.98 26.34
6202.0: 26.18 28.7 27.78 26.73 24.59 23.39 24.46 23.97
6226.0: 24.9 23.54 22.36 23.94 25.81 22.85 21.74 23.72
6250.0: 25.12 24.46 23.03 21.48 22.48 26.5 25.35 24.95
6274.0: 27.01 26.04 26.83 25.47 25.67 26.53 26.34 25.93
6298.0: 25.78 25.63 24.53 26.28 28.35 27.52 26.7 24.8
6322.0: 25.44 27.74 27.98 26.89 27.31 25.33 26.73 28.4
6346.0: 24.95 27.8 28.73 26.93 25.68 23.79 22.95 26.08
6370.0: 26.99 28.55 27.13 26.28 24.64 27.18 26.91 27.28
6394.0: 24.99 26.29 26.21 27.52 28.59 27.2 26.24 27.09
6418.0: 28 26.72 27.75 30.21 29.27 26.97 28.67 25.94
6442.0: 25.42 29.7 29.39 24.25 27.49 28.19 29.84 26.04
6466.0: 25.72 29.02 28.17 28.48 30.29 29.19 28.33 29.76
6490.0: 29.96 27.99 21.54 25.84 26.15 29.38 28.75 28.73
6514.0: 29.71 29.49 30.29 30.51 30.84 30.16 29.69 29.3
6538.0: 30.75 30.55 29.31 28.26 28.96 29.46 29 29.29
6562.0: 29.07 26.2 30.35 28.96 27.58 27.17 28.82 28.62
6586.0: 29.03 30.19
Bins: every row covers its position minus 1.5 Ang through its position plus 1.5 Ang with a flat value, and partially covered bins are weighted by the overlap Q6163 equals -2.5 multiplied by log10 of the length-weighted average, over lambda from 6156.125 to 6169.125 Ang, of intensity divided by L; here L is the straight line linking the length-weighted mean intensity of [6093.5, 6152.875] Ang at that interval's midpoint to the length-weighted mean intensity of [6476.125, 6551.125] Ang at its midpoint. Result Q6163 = 0.210 mag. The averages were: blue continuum 26.8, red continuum 28.9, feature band 22.3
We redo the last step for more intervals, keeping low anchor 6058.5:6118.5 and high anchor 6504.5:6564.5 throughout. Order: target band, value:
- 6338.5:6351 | 0.07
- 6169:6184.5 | 0.12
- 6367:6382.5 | 0.09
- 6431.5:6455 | 0.08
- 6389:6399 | 0.11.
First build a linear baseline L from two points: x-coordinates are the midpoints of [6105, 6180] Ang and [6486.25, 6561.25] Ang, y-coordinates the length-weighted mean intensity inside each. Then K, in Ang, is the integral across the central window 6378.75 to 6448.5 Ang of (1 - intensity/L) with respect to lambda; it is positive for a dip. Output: 1.9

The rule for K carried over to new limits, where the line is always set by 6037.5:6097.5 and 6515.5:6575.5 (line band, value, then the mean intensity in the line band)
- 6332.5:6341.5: 0.79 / 26.5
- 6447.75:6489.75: 1.55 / 28.2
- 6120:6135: 1.61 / 25.5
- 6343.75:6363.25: 1.86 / 26.3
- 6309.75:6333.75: 1.73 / 26.9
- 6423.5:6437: 0.25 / 28.6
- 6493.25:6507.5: 1.54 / 26.1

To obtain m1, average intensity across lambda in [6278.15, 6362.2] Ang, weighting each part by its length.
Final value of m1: 26.4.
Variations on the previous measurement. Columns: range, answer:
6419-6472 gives 27.7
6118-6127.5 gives 23.7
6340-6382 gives 26.4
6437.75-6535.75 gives 28.3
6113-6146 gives 26.4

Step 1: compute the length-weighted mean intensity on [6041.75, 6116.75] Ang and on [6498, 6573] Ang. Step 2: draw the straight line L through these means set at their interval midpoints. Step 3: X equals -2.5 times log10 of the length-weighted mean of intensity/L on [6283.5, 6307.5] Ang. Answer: 0.11 mag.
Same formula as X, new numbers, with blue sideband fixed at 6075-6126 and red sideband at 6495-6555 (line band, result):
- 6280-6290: 0.08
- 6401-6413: 0.04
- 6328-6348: 0.06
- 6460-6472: 0.05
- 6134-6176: 0.10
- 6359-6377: 0.10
